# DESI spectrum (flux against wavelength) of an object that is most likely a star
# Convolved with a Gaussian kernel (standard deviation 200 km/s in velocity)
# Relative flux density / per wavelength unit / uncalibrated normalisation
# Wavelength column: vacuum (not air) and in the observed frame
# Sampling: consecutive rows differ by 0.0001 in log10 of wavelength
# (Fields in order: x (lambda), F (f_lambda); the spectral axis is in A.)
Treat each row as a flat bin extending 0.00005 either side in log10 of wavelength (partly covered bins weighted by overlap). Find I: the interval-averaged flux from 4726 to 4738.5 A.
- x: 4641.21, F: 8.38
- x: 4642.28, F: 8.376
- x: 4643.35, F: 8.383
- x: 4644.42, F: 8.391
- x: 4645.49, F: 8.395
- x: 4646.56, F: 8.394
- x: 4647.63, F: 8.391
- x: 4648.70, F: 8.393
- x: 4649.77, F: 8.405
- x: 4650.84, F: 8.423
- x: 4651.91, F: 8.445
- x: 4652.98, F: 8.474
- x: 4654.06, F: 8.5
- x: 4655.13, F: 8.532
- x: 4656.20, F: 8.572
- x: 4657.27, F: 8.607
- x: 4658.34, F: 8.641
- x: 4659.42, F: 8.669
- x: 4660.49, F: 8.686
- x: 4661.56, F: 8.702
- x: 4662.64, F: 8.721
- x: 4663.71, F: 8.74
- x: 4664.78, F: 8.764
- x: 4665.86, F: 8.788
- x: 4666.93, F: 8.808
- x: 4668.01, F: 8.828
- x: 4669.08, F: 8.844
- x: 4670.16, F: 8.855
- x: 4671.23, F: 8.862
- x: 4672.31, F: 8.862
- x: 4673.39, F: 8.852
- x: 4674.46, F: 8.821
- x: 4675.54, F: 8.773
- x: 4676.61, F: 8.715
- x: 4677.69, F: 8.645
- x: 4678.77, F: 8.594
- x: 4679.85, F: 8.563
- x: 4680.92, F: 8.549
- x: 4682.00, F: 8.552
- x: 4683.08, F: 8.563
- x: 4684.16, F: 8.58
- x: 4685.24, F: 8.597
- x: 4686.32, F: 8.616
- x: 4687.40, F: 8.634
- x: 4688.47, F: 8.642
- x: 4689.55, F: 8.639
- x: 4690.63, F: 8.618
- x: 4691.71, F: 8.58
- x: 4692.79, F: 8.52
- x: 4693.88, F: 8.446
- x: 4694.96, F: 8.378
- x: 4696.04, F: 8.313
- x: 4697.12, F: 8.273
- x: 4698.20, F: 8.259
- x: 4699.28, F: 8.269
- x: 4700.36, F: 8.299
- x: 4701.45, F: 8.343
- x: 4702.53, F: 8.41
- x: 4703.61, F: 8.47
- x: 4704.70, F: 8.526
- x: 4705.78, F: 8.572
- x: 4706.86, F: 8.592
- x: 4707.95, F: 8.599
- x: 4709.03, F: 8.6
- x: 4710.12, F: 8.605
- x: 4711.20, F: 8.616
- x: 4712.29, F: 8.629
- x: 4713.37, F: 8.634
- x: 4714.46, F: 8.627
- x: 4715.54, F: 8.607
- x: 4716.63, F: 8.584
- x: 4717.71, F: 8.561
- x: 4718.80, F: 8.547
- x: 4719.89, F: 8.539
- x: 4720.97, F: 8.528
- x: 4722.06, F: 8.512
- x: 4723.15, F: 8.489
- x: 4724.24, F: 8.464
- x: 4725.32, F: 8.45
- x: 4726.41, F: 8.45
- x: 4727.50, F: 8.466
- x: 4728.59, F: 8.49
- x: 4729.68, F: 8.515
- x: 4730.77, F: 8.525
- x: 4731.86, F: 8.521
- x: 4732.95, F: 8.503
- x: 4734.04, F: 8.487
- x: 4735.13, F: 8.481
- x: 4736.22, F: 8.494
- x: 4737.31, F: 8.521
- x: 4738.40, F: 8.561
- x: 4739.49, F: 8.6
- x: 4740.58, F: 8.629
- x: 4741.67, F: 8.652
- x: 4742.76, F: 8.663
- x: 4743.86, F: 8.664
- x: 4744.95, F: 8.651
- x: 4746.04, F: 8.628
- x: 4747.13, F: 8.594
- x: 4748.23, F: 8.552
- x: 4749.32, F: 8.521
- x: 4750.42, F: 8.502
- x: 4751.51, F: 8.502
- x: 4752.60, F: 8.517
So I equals 8.5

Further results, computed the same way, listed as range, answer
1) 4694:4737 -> 8.49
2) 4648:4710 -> 8.59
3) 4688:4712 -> 8.48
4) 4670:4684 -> 8.7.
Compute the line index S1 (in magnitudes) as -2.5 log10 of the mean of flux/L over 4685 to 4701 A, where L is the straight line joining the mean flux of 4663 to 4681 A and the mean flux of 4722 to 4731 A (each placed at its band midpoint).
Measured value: 0.02 mag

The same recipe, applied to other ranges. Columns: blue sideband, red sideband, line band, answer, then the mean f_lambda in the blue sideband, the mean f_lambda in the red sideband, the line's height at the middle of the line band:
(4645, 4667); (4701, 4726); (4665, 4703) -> -0.005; 8.57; 8.55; 8.56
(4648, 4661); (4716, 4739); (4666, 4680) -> -0.032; 8.53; 8.51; 8.52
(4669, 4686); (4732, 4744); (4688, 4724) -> 0.016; 8.69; 8.56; 8.63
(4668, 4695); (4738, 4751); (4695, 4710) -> 0.027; 8.66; 8.6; 8.64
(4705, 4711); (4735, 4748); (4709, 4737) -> 0.008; 8.6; 8.6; 8.6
